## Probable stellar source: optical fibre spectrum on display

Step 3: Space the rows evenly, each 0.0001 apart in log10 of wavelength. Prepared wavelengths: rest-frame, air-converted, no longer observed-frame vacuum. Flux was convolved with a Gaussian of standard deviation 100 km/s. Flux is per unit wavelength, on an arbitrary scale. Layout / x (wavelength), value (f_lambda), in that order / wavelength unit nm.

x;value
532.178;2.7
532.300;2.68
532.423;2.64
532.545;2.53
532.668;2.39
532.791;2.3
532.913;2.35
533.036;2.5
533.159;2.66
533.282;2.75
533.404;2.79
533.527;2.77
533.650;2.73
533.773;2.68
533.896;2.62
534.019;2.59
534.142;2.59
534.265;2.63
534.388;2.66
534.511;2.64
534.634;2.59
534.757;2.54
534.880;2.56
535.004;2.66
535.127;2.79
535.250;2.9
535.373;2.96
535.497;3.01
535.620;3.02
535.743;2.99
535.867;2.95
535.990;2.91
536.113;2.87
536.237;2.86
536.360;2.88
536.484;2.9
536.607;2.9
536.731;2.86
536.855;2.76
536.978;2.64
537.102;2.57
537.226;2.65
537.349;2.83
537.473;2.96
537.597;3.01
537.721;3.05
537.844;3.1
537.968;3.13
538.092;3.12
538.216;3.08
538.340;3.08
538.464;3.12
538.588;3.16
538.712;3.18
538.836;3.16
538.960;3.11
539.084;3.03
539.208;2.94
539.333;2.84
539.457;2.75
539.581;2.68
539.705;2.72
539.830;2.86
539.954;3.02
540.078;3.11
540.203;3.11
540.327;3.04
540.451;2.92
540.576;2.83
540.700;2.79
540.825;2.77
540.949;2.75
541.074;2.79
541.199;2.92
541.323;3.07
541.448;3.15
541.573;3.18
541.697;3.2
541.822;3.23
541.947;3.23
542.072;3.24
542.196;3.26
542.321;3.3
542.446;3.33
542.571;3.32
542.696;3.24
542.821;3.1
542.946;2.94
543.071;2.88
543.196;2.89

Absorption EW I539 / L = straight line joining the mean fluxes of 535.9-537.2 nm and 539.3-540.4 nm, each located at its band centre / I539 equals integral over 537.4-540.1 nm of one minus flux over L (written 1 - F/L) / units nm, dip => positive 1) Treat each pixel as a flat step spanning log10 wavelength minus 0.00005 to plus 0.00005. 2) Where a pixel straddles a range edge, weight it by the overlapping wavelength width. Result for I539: -0.12 nm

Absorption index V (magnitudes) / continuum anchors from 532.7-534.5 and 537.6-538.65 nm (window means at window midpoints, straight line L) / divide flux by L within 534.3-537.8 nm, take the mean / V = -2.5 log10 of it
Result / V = 0.02 mag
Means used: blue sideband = 2.61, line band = 2.82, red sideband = 3.1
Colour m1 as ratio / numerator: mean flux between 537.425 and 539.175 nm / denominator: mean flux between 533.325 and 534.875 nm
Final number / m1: 1.2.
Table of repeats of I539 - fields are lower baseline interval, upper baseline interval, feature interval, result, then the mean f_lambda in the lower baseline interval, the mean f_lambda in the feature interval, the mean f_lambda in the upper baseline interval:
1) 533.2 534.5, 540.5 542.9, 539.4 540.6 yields 0.04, 2.68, 2.91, 3.09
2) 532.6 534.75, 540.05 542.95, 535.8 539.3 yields -0.15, 2.6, 2.96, 3.08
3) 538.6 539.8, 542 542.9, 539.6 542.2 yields 0.09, 2.94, 3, 3.25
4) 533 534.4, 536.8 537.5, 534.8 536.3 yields -0.09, 2.67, 2.87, 2.73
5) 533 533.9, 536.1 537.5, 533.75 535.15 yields 0.05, 2.7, 2.62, 2.8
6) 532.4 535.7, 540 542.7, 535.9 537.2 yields 0.00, 2.66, 2.81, 3.08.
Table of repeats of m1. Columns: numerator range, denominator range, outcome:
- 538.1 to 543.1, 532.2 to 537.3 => 1.12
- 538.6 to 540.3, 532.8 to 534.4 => 1.13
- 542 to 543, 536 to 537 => 1.13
